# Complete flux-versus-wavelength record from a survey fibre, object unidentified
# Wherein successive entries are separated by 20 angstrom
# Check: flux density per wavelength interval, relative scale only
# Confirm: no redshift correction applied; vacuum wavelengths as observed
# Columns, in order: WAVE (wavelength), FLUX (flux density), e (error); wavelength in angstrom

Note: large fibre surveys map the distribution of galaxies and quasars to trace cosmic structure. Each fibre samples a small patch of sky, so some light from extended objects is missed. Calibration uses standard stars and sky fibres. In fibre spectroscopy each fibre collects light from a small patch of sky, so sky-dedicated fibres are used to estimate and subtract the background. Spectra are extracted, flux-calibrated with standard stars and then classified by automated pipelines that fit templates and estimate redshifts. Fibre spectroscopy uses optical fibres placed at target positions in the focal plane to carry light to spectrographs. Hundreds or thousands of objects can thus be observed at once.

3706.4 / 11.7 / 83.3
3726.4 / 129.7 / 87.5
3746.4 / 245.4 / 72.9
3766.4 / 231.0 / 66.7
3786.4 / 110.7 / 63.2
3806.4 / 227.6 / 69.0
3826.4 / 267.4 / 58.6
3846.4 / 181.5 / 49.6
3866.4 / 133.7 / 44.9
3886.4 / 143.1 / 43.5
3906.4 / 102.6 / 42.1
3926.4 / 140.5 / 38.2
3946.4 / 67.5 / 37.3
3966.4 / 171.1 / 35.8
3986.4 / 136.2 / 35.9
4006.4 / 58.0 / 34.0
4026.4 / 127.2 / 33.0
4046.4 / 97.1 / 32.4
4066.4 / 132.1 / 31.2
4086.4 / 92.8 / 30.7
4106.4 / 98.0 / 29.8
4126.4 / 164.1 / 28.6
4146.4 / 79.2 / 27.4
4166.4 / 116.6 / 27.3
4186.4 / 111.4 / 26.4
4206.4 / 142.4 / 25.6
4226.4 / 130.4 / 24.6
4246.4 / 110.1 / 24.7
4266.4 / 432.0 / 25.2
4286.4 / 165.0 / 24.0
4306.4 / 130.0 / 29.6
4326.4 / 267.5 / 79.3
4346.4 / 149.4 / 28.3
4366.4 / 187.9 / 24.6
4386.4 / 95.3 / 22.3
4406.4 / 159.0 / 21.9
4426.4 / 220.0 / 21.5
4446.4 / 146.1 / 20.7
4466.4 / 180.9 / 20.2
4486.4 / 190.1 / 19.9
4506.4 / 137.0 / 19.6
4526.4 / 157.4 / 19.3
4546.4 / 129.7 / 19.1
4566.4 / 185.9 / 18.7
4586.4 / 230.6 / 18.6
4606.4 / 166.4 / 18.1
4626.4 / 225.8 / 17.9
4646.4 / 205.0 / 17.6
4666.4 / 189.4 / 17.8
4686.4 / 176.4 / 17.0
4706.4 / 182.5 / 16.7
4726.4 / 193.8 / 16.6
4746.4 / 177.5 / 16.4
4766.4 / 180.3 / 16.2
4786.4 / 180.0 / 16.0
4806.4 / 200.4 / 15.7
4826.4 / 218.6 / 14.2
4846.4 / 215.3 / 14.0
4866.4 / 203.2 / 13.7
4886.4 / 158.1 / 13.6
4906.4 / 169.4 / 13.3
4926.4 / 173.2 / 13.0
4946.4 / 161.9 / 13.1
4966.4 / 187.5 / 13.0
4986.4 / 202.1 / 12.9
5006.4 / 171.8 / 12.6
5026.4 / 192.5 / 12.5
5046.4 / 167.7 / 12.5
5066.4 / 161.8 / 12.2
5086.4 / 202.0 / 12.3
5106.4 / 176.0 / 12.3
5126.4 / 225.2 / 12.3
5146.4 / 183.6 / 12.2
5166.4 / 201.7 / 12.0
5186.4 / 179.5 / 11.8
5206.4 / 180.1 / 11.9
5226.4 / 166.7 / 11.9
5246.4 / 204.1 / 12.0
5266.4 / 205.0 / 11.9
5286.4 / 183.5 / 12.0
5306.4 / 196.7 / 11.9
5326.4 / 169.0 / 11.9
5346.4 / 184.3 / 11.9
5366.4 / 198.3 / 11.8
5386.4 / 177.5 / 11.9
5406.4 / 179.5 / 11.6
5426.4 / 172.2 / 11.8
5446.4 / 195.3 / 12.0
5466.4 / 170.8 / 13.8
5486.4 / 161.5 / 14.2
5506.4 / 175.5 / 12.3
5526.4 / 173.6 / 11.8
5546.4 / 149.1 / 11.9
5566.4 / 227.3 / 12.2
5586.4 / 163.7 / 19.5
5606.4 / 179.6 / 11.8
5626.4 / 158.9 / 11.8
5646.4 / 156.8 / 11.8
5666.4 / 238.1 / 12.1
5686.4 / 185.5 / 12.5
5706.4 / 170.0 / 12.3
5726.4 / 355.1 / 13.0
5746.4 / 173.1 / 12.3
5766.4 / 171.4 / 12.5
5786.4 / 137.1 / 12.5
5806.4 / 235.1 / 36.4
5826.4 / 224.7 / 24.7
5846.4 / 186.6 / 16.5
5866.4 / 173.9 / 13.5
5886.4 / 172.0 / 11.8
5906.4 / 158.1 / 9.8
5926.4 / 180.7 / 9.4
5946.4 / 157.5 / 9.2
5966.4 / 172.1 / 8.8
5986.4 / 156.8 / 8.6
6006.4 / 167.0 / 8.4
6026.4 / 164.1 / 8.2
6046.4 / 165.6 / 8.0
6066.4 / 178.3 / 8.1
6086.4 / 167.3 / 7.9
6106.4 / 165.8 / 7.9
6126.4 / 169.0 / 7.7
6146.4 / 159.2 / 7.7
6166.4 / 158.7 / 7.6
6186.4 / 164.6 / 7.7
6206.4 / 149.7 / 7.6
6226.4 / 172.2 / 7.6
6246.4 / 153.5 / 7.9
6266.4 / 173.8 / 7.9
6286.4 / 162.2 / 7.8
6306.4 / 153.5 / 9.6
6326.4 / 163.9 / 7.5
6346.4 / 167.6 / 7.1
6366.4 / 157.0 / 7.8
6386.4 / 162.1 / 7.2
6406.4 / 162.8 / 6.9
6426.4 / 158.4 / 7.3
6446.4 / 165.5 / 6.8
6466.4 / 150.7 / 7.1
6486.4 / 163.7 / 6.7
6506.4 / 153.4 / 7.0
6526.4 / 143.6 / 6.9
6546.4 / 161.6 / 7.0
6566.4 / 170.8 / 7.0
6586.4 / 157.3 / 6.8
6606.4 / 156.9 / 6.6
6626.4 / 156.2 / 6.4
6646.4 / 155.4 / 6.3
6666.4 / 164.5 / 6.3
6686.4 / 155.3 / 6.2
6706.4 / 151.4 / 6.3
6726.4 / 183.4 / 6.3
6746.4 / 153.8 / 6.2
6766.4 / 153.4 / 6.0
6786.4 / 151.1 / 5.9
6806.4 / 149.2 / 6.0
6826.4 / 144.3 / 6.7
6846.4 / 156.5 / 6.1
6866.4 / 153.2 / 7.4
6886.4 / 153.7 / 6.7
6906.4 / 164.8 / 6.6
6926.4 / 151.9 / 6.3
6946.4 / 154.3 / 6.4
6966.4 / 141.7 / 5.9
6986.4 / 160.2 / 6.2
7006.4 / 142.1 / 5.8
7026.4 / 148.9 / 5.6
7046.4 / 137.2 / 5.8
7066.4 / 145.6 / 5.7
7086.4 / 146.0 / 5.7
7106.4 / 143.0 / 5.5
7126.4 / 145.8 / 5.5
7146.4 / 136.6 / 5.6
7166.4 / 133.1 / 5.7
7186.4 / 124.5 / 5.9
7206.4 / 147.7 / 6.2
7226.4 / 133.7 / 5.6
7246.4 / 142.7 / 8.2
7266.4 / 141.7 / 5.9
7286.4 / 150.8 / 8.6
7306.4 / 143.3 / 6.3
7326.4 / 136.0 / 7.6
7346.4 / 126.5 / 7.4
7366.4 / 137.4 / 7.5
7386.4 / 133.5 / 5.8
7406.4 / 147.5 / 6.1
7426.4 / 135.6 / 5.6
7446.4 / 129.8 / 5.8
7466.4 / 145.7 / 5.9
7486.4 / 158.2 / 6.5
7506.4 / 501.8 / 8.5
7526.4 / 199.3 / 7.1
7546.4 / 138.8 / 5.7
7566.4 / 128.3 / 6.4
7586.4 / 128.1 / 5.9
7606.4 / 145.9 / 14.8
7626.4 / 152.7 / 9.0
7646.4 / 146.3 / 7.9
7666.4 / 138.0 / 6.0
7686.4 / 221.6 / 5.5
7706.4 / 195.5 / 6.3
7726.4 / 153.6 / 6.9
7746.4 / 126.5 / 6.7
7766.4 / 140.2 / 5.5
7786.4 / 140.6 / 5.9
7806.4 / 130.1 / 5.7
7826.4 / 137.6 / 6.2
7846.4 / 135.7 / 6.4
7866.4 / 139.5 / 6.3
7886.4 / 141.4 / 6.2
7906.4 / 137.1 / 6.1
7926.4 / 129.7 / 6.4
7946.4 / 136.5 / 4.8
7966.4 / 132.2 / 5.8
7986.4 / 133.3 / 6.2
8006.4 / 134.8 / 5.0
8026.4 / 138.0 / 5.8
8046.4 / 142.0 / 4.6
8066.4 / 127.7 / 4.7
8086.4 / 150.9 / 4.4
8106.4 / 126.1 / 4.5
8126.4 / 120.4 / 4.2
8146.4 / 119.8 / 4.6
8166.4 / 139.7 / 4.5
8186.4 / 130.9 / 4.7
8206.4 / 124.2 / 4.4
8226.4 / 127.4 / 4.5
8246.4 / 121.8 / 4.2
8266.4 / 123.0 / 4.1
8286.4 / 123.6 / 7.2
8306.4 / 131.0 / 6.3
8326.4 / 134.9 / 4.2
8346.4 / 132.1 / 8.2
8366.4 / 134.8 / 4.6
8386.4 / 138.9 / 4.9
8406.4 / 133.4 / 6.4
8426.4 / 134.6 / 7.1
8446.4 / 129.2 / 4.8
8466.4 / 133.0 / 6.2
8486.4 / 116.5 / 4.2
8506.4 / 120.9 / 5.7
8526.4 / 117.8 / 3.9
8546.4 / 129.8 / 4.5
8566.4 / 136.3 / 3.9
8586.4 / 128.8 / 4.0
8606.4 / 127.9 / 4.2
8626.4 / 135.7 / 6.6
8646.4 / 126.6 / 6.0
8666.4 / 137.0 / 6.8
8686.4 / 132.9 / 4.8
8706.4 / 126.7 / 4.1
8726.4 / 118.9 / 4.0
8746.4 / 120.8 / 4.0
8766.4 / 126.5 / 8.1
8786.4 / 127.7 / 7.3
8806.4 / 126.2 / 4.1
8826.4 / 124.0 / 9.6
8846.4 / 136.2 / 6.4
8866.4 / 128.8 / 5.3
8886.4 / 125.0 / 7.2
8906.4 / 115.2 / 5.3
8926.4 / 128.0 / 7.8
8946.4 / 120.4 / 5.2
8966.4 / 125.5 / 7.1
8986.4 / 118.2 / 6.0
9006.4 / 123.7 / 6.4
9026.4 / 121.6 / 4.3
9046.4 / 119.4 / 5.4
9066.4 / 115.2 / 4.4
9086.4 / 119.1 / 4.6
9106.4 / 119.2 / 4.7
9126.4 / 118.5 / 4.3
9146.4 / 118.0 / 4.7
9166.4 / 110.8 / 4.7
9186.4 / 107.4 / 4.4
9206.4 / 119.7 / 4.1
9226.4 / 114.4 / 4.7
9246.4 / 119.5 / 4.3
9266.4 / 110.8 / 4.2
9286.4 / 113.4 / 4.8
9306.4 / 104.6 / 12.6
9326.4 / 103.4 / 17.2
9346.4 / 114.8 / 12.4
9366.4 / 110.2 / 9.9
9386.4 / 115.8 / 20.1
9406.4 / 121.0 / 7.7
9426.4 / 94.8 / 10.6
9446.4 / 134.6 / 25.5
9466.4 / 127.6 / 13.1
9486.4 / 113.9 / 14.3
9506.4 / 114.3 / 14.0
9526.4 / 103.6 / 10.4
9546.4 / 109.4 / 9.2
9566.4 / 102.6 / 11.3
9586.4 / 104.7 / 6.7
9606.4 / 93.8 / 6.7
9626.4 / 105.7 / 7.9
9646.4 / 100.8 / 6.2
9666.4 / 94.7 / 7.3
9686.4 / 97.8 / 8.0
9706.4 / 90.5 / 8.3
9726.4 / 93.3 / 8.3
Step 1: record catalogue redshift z 0.143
